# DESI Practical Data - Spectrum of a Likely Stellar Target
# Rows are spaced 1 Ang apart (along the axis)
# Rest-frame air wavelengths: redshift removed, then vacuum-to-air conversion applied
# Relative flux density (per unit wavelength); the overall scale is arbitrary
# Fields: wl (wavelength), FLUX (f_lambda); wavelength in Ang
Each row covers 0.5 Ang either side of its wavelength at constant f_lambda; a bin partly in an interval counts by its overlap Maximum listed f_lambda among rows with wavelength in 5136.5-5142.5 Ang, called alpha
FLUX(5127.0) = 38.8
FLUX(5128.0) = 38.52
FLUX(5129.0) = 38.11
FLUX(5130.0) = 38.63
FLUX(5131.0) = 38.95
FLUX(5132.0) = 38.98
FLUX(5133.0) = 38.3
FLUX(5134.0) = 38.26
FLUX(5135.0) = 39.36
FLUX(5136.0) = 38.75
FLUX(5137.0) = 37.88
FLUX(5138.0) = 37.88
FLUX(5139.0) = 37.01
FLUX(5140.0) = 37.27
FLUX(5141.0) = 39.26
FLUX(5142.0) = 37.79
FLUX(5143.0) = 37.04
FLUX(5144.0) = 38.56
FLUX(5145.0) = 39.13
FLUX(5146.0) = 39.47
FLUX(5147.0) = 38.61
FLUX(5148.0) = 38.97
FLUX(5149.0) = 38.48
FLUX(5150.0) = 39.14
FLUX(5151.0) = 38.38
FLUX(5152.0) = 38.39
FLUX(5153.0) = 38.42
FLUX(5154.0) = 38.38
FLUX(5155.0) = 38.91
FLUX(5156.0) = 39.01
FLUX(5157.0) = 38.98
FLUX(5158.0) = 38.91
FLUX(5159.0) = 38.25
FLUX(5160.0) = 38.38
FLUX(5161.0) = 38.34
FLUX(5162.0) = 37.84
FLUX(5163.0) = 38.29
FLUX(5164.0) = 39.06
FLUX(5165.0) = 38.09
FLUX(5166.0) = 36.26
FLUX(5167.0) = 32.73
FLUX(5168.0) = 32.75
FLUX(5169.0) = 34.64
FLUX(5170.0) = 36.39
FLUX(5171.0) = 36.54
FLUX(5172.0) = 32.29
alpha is 39.26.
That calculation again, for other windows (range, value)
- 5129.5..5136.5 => 39.36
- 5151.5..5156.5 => 39.01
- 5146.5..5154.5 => 39.14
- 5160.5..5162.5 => 38.34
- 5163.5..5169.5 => 39.06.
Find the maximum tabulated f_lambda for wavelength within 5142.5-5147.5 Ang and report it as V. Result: 39.47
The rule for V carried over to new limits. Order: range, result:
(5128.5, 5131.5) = 38.95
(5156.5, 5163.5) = 38.98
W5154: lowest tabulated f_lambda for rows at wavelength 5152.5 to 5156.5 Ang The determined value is 38.38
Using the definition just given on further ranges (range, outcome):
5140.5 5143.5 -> 37.04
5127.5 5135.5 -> 38.11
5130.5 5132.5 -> 38.95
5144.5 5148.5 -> 38.61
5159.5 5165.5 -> 37.84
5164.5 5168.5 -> 32.73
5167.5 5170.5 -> 32.75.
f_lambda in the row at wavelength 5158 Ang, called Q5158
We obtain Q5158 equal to 38.91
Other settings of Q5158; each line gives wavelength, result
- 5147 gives 38.61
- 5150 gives 39.14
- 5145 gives 39.13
